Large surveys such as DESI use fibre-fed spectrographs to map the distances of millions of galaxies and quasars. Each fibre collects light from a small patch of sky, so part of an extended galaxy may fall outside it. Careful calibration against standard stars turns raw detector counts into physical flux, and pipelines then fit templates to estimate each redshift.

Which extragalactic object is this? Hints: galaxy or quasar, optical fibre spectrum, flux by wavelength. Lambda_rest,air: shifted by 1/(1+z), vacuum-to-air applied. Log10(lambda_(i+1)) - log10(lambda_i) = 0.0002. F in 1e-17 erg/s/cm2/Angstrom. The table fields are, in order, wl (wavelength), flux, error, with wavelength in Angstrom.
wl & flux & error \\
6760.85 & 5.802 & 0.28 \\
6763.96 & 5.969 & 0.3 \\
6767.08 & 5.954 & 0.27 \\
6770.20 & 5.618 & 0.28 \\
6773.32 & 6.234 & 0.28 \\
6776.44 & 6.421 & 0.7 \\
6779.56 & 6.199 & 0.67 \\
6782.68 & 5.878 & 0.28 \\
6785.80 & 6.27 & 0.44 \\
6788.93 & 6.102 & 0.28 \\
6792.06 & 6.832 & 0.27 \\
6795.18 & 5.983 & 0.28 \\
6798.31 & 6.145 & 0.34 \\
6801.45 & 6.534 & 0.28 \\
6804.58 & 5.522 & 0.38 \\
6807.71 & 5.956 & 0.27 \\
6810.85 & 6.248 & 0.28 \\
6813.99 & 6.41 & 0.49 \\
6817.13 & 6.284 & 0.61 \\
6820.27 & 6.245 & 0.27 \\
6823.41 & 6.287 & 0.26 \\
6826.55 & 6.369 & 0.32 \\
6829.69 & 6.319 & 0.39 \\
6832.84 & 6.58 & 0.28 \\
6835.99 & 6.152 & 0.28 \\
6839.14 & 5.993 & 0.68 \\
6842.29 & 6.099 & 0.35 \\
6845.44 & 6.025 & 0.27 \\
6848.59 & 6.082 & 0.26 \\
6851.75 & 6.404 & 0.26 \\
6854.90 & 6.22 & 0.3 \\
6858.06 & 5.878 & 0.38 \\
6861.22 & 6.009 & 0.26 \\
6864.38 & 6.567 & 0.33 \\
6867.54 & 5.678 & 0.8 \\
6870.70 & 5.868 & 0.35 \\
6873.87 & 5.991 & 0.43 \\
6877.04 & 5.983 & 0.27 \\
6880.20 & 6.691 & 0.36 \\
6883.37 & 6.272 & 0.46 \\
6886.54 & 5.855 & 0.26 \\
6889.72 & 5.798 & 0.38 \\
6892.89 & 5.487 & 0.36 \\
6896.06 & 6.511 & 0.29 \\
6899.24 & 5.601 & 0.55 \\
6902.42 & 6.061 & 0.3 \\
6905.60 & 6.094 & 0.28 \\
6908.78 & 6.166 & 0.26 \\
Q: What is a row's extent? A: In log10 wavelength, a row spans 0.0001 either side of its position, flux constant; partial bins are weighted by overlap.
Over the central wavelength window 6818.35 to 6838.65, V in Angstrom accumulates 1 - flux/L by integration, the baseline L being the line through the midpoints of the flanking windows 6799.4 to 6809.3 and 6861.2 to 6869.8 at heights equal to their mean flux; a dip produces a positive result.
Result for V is -0.90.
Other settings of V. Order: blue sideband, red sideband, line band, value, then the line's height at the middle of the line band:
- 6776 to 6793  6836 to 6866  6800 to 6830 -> 0.0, 6.2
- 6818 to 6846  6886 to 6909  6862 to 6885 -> -0.4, 6.05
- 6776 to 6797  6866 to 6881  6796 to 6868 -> -0.7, 6.12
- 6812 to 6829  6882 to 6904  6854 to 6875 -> 0.2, 6.09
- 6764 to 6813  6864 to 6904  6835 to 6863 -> -0.2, 6.05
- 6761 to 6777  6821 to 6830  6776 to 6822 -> -0.2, 6.17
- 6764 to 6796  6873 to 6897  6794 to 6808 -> 0.2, 6.13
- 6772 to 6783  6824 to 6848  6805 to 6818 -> 0.1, 6.22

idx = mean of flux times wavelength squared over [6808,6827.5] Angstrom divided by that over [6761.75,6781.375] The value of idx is 1.05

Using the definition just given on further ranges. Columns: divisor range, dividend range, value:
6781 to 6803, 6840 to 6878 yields 0.99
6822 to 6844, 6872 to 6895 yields 0.98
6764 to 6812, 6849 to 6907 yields 1.02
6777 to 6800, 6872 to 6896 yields 1.00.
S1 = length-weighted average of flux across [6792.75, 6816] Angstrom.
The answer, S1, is 6.14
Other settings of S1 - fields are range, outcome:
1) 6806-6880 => 6.17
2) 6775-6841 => 6.22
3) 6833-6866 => 6.16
